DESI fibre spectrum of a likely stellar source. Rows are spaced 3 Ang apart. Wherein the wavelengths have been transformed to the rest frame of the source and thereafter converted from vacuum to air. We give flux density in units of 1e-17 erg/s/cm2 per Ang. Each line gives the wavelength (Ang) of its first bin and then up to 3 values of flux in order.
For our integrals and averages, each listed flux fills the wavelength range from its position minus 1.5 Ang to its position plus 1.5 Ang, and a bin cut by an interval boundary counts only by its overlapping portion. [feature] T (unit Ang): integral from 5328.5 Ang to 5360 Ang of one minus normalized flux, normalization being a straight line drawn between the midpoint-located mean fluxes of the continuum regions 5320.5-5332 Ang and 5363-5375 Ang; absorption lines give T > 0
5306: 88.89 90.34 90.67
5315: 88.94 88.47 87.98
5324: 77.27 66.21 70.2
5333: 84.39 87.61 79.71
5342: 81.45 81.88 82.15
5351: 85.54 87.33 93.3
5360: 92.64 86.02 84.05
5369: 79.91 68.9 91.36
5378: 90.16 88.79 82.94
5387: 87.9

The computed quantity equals -2.71 Ang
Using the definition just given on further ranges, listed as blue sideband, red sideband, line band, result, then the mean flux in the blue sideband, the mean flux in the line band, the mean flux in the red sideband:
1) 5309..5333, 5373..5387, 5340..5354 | 0.2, 82.1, 83.1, 87.6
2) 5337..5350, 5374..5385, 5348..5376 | 0.0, 81.7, 85.2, 88.4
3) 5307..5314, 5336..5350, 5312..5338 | 1.4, 90.3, 81.9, 82.1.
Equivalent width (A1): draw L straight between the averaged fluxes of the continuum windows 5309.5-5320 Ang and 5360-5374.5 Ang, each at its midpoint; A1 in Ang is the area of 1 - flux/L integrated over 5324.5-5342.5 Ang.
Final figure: 1.79 Ang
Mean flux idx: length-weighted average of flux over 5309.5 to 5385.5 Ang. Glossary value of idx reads 84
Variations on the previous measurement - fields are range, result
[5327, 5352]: 80.6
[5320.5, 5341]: 78.7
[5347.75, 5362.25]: 88.6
